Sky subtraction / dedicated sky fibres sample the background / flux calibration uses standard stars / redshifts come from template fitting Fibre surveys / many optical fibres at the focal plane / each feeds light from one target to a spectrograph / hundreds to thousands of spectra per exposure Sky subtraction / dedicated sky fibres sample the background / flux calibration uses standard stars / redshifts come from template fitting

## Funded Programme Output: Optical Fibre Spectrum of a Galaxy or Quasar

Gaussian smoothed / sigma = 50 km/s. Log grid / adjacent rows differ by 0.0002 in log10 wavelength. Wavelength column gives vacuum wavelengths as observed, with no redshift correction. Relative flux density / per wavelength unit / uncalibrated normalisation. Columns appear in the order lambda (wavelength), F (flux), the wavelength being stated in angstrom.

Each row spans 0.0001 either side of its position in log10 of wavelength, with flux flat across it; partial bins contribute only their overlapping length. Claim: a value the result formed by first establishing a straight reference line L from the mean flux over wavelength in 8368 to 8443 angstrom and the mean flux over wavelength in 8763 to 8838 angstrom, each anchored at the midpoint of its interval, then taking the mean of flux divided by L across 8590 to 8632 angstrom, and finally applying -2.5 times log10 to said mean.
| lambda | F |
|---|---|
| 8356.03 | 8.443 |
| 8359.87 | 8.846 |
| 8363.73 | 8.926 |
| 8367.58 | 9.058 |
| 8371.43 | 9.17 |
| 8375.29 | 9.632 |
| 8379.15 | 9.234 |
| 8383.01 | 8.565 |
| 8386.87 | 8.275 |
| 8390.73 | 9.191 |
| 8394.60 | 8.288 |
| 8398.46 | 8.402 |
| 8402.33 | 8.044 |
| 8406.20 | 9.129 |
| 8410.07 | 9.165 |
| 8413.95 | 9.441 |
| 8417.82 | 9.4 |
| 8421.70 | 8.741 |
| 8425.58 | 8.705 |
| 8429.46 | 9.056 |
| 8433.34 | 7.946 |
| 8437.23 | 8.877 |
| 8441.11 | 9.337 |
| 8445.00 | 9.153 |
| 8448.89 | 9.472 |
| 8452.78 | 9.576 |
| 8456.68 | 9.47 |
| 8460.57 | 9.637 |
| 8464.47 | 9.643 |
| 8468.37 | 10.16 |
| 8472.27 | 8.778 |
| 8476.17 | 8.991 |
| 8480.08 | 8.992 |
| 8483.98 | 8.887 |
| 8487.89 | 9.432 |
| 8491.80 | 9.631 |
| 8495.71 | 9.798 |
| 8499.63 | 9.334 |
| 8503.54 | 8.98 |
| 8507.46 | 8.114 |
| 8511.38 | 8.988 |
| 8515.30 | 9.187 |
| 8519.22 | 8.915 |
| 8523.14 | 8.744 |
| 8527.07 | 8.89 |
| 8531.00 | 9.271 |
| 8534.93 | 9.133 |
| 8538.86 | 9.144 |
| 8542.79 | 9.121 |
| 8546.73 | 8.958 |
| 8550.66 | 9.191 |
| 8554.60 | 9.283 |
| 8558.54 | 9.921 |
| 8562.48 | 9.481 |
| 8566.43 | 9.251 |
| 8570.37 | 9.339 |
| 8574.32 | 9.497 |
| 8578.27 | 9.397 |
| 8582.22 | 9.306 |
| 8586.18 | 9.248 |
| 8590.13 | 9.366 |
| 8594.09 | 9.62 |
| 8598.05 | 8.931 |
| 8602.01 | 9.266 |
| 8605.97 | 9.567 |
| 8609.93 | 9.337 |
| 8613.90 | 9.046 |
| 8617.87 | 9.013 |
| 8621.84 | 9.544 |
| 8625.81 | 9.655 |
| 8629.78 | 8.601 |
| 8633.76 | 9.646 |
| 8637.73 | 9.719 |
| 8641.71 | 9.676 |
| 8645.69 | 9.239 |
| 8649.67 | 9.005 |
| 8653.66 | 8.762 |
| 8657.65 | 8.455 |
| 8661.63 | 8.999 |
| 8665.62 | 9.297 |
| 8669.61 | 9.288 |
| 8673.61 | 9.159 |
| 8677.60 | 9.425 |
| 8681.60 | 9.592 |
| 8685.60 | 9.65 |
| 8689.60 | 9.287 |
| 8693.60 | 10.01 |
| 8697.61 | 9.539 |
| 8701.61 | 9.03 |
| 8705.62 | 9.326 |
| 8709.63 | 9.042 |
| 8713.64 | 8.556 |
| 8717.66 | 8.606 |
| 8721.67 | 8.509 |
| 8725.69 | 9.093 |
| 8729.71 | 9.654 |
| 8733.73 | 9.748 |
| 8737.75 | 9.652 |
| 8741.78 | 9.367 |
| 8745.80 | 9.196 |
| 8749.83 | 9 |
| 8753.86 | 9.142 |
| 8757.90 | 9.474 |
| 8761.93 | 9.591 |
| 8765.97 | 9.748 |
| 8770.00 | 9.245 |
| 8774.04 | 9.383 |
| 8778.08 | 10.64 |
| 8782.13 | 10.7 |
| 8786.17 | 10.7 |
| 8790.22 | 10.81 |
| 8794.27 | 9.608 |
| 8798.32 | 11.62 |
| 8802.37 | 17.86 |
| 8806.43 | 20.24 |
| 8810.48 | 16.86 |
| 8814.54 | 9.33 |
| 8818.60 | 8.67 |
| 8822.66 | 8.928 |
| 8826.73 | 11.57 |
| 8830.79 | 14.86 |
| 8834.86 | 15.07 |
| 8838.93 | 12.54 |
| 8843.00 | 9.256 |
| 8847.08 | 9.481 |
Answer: 0.13 mag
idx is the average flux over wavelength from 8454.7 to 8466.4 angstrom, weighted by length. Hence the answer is 9.58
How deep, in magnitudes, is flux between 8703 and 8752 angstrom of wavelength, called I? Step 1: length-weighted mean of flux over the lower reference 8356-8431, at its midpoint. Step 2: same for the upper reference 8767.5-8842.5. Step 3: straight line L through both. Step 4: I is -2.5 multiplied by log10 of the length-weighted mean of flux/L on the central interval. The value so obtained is 0.25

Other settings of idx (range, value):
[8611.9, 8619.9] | 9.03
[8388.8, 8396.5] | 8.74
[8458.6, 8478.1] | 9.44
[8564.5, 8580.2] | 9.37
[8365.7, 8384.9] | 9.13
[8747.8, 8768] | 9.39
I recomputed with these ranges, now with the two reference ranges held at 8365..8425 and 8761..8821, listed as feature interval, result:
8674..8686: 0.15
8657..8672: 0.19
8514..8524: 0.10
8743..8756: 0.24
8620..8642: 0.12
